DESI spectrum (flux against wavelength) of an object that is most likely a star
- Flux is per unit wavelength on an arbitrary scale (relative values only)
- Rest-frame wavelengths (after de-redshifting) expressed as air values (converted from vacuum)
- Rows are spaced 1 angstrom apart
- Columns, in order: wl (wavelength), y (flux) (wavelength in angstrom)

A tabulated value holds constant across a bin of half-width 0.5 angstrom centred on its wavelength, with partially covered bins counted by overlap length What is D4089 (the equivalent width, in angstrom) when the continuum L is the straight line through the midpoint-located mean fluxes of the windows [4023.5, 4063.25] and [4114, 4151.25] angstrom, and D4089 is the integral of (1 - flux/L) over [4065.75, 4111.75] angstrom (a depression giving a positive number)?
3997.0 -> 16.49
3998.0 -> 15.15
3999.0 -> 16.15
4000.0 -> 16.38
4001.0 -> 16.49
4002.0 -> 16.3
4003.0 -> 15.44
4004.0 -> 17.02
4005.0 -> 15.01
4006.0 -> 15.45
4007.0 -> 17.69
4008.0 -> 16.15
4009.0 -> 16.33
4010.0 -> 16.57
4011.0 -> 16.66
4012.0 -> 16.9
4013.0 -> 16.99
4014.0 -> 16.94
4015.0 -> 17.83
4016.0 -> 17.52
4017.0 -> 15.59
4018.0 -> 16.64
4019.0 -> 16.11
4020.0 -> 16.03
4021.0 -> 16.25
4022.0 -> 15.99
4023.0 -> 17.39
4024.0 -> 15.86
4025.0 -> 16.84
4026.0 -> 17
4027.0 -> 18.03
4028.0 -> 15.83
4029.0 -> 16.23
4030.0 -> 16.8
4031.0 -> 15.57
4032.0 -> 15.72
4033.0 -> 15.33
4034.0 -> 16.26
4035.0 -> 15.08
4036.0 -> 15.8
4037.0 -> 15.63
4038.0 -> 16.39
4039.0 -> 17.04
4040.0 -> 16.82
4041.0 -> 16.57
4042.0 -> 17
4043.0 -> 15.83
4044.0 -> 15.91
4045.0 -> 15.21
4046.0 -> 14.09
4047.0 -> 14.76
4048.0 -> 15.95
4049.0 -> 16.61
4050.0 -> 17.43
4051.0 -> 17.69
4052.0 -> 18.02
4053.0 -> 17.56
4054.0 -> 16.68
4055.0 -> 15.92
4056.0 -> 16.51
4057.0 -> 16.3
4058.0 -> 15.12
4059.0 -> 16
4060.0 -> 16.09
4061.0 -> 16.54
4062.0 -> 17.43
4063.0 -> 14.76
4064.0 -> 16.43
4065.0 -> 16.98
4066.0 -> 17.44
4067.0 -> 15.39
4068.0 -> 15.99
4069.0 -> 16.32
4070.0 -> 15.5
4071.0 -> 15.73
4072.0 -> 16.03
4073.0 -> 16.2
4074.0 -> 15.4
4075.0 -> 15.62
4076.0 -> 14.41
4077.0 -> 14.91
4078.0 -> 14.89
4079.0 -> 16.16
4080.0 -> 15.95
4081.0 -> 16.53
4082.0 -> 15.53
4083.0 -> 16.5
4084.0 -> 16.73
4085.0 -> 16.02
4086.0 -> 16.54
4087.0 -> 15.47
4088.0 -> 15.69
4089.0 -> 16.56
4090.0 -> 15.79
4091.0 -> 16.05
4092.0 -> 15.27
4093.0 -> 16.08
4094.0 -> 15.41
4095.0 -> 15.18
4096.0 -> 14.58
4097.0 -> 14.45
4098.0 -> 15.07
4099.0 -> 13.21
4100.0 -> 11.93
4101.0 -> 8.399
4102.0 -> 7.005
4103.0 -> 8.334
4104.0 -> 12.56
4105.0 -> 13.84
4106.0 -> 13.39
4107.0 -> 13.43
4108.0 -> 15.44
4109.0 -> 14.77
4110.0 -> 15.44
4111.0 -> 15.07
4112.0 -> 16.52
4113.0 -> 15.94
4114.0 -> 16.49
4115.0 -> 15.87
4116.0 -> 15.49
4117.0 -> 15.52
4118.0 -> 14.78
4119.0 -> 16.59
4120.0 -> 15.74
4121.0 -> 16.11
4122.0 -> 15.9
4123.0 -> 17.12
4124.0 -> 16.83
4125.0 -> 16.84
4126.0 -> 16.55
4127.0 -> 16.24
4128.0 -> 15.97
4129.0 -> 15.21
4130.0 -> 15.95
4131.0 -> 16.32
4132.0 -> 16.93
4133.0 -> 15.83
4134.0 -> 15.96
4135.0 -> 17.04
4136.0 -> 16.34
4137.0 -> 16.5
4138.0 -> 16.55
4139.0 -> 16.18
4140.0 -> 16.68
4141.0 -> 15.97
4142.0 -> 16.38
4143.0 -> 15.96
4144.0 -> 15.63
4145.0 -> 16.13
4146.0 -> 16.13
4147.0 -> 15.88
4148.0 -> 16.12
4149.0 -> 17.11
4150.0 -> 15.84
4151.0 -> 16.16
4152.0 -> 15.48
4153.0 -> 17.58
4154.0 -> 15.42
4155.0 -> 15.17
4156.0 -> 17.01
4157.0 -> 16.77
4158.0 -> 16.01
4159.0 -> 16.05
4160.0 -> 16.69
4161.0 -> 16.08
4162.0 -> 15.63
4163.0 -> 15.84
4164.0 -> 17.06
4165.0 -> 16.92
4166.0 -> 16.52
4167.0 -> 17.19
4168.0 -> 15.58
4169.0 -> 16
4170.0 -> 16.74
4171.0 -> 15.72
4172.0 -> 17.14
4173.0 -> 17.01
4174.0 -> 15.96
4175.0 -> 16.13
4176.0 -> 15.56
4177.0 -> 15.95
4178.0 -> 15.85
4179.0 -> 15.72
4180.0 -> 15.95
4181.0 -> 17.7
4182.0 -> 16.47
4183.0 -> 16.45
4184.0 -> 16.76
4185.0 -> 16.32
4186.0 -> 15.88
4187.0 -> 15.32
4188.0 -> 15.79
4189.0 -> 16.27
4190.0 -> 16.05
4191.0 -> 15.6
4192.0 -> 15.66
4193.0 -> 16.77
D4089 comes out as 4.0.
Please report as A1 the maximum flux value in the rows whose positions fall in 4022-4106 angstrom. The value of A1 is 18.03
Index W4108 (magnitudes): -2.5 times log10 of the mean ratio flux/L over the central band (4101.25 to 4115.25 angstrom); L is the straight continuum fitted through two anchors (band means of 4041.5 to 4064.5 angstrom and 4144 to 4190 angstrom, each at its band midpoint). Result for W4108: 0.18 mag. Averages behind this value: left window 16.3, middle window 13.7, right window 16.2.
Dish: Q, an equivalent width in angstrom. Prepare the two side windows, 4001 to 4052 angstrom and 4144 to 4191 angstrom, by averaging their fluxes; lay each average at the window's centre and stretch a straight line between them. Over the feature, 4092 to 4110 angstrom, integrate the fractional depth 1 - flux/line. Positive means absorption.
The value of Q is 3.4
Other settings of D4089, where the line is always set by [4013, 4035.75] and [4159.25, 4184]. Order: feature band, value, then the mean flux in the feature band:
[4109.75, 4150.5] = 0.53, 16.1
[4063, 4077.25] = 0.46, 15.9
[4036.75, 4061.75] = 0.11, 16.3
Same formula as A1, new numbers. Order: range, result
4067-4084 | 16.73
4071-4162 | 17.58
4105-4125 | 17.12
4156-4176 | 17.19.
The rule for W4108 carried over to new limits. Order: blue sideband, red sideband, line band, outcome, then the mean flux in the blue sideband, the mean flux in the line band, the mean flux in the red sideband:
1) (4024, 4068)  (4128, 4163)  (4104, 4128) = 0.04 mag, 16.3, 15.6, 16.2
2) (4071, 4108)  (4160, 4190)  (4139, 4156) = -0.03 mag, 14.6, 16.1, 16.3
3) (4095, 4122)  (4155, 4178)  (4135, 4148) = -0.06 mag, 14.1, 16.2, 16.3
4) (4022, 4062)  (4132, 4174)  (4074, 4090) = 0.03 mag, 16.3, 15.8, 16.3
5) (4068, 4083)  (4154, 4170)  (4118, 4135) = -0.01 mag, 15.7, 16.2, 16.3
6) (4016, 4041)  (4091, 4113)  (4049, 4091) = -0.09 mag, 16.3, 16.2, 13.7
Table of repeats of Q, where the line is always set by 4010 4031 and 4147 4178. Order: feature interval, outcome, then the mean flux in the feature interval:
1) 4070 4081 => 0.62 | 15.6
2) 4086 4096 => 0.46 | 15.7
